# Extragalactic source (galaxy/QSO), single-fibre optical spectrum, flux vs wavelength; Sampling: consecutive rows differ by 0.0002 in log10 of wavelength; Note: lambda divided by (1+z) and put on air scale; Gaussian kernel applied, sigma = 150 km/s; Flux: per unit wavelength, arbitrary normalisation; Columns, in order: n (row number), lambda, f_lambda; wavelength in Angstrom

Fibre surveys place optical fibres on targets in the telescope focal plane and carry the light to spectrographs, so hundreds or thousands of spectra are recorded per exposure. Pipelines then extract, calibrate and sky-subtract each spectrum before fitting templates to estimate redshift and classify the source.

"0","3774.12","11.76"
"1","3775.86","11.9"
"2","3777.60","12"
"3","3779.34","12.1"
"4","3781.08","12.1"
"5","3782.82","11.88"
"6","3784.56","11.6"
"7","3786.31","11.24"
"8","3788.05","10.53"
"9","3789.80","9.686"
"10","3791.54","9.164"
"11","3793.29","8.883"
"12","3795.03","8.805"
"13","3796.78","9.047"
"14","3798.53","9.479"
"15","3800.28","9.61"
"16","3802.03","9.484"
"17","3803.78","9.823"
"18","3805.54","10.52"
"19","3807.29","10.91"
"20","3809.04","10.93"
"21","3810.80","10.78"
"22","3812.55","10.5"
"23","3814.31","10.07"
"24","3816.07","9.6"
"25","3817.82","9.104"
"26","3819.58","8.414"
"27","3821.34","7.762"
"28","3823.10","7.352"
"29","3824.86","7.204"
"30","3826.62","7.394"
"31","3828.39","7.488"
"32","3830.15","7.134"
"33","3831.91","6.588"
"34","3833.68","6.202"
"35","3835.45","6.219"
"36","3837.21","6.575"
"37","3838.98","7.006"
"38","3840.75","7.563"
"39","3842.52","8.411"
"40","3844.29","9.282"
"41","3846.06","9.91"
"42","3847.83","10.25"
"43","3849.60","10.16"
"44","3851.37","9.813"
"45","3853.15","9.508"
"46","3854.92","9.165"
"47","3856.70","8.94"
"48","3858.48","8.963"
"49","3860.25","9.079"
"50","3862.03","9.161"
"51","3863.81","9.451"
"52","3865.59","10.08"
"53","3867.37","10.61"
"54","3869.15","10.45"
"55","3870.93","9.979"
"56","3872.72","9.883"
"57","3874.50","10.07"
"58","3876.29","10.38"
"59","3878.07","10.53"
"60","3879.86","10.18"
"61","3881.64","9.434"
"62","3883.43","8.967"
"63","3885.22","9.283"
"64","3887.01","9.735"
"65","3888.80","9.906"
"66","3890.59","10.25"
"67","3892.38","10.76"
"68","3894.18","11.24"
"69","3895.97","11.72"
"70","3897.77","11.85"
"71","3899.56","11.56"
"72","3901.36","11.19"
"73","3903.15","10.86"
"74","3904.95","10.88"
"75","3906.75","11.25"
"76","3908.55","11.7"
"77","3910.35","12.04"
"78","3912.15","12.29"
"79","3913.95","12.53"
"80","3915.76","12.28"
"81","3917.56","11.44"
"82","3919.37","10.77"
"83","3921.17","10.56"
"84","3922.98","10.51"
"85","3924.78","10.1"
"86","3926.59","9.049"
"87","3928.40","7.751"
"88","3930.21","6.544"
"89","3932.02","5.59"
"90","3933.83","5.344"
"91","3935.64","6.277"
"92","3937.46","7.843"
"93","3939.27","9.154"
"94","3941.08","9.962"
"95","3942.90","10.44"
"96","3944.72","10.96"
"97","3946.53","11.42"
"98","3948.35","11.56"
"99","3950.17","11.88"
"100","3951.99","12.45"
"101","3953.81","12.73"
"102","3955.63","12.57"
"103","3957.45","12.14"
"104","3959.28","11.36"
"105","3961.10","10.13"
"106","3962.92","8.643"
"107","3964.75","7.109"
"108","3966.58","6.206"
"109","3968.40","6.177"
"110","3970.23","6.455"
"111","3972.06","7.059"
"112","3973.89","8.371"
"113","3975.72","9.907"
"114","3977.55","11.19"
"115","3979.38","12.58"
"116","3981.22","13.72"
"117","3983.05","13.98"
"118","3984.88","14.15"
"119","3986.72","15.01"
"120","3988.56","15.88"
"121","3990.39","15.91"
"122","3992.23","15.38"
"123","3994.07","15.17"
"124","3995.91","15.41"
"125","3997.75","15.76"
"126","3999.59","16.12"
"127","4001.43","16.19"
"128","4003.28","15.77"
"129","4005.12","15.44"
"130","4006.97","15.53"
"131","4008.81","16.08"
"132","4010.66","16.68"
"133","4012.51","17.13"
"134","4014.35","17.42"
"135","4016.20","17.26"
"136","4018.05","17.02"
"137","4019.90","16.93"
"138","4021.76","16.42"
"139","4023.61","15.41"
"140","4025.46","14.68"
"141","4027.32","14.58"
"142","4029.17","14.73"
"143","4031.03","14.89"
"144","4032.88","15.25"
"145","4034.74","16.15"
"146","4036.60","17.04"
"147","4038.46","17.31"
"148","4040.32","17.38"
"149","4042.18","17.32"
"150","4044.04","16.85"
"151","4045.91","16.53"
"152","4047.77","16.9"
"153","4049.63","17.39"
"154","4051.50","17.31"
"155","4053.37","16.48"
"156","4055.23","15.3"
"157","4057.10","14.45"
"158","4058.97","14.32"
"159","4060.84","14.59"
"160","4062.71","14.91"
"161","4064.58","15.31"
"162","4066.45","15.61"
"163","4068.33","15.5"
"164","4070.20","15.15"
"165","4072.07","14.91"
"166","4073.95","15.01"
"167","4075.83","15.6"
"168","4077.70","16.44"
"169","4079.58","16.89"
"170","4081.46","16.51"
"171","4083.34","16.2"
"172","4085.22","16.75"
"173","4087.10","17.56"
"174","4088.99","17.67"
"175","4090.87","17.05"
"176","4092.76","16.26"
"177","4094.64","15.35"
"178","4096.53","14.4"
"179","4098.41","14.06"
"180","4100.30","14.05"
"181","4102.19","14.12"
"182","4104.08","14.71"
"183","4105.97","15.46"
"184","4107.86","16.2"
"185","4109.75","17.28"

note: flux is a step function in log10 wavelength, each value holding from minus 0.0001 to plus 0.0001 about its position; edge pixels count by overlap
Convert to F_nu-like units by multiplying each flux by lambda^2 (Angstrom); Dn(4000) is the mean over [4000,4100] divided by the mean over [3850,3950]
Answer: 1.72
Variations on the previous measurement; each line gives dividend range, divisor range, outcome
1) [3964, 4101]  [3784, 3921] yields 1.69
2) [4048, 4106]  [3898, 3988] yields 1.62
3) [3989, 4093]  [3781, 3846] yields 2.01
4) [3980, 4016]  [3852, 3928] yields 1.58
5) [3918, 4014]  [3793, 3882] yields 1.36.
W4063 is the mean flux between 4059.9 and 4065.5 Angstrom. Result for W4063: 14.9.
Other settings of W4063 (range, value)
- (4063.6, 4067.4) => 15.4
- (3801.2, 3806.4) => 9.93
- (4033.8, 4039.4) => 16.8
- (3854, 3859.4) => 9.03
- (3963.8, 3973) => 6.61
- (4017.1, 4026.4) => 16.1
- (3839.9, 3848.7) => 9.09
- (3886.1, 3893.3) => 10.2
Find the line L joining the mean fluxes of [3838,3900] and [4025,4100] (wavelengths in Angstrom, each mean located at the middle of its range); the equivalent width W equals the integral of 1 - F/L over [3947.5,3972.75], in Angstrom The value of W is 5.7 Angstrom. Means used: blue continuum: 9.8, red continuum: 15.9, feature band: 9.76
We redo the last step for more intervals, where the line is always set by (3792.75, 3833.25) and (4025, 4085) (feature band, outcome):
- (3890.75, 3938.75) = 6.75 Angstrom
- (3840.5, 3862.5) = 1.67 Angstrom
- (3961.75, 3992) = 6.26 Angstrom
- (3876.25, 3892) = 1.63 Angstrom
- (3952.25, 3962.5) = 1.10 Angstrom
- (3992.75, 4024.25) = -3.60 Angstrom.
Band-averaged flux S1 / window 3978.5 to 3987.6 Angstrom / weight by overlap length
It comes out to 13.9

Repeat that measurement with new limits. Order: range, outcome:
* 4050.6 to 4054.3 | 16.9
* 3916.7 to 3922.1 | 10.9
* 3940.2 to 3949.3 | 10.9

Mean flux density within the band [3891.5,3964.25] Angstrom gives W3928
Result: 10.5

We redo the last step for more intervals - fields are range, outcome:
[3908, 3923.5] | 11.6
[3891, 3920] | 11.5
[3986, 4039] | 15.9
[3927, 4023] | 12.2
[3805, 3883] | 9.06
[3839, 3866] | 9.23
